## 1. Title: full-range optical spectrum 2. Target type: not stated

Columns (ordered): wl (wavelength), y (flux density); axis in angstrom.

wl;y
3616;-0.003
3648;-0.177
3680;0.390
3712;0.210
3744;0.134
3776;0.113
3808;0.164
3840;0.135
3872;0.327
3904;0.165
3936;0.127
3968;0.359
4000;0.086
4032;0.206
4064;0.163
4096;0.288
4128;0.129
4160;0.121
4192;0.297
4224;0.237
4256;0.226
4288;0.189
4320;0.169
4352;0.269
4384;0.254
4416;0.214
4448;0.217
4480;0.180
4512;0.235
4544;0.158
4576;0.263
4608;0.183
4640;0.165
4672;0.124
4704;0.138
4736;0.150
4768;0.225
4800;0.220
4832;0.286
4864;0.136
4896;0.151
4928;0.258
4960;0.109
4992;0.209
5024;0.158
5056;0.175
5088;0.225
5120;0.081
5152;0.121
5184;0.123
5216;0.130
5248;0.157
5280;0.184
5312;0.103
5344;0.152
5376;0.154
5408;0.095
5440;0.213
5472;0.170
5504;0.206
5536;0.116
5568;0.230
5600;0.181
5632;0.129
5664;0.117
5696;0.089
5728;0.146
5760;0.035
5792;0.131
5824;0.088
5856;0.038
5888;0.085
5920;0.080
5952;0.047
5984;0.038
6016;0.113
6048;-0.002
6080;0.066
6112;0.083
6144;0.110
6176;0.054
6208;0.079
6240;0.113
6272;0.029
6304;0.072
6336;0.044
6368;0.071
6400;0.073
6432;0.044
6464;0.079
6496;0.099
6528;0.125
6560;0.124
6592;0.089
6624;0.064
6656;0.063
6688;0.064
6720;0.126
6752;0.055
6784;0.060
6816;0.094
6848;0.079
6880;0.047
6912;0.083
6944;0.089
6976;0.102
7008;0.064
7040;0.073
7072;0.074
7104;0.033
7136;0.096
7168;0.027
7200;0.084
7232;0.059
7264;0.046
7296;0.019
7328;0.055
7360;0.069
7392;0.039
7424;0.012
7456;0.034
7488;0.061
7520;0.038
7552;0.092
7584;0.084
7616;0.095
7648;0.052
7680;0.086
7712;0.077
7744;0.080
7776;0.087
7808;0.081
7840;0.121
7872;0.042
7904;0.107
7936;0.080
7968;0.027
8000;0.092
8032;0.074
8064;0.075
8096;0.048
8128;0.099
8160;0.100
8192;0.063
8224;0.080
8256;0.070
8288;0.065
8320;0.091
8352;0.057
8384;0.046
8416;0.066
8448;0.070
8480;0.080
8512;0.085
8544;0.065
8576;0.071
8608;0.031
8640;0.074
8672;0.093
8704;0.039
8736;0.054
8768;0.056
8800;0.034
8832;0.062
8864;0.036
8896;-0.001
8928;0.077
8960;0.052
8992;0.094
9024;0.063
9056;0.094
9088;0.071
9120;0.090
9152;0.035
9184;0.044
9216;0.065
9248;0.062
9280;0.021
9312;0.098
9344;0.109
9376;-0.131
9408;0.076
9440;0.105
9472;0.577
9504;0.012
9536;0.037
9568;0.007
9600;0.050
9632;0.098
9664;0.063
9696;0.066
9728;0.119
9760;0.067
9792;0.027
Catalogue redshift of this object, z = 1.541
